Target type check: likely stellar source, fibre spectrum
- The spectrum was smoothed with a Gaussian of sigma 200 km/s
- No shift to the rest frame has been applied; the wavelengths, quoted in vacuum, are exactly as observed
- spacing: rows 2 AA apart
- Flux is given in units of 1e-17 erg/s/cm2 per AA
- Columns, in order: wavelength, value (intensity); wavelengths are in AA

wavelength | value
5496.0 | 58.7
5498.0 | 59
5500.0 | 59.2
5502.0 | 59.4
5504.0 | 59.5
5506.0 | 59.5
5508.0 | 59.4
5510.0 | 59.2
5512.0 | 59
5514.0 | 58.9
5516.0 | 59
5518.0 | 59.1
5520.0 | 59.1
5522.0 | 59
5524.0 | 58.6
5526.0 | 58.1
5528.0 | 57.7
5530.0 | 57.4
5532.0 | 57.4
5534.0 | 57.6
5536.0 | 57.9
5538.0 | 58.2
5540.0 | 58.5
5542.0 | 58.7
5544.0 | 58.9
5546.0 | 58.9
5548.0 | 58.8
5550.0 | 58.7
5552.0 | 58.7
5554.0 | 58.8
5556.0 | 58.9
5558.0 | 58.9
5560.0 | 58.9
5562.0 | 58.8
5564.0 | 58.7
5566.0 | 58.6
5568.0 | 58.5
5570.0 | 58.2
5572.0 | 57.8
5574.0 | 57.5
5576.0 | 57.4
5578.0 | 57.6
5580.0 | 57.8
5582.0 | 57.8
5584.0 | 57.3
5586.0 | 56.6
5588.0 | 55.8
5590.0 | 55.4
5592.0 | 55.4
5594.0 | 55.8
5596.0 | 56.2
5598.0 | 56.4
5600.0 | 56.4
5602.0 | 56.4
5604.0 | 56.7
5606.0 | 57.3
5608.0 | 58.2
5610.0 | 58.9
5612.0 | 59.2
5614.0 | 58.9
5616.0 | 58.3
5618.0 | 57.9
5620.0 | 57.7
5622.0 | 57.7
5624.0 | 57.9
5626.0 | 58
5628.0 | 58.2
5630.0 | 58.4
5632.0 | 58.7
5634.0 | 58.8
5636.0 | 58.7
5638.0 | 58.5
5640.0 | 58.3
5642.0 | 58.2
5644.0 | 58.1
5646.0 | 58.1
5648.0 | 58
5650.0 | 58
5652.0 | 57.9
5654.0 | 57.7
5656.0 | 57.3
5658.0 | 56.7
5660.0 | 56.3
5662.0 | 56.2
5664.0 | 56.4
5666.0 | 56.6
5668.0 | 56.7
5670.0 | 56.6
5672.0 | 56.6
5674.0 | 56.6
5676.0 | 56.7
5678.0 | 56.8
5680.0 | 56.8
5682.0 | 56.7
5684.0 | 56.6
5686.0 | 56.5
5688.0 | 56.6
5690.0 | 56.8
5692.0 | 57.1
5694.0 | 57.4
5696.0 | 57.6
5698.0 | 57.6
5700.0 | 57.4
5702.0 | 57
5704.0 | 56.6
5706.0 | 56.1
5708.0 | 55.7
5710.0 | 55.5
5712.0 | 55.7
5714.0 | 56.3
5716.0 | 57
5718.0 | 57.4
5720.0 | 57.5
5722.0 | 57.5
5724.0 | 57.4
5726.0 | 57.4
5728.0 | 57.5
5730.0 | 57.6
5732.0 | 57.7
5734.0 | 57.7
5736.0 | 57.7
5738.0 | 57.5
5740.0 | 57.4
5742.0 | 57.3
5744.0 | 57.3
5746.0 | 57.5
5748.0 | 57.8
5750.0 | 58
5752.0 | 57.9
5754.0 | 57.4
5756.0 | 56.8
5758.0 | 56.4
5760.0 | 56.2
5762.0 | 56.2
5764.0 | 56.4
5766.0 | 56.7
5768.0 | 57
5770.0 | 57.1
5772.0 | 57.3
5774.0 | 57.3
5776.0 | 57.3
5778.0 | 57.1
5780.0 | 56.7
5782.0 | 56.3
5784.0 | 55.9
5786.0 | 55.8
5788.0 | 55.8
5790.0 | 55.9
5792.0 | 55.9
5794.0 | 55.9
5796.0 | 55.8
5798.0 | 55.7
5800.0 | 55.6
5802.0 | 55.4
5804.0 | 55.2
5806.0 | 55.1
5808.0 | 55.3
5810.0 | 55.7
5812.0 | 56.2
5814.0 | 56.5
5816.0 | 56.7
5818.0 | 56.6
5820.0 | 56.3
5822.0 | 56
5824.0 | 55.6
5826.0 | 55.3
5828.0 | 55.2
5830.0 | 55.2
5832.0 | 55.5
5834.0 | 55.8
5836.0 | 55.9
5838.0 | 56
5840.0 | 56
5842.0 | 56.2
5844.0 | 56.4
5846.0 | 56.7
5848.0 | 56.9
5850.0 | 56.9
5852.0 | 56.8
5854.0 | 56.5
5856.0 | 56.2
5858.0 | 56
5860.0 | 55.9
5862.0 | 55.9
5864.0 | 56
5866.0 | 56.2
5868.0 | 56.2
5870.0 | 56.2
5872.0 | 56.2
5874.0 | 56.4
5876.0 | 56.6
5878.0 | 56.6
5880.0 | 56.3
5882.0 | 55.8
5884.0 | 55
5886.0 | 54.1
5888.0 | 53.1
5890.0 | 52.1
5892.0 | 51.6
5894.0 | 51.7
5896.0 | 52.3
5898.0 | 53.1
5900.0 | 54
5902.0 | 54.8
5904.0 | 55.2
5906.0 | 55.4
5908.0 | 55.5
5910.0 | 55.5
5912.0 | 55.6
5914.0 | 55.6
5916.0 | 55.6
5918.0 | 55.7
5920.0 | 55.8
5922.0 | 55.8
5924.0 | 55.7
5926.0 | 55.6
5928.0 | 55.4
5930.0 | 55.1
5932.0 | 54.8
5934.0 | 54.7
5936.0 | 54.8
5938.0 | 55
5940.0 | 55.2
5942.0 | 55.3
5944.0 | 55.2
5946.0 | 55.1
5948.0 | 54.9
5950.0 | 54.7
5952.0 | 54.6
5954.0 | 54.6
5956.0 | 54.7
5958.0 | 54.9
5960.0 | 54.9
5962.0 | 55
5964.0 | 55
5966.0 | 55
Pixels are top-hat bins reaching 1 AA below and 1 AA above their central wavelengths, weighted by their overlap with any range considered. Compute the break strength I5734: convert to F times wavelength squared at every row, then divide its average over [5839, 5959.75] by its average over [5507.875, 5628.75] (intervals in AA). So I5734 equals 1.07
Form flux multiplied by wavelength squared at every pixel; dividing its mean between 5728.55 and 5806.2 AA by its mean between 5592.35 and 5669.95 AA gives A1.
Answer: 1.03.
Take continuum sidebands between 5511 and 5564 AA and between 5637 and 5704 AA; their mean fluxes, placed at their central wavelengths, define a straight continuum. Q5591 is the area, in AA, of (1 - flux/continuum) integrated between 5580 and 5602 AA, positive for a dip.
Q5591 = 0.61 AA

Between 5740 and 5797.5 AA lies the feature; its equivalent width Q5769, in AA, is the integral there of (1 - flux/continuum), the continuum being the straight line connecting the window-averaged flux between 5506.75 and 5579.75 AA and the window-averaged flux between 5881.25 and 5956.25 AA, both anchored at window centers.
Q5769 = -0.6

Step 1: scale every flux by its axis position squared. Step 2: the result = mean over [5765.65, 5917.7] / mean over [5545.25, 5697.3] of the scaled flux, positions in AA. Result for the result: 1.0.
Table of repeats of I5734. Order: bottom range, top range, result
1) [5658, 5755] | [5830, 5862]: 1.03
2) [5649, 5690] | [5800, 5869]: 1.04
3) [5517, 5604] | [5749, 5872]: 1.06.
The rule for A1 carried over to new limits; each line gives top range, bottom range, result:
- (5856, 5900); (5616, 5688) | 1.03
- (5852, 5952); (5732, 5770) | 1.02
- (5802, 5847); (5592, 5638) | 1.04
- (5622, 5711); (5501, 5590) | 1.02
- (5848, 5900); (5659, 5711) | 1.04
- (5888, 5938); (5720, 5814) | 1.01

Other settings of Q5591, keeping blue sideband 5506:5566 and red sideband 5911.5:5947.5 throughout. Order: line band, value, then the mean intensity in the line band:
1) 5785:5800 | 0.2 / 55.8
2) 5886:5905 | 0.8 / 53.2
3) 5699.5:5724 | 0.2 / 56.7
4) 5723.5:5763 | -0.3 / 57.3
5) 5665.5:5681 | 0.2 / 56.7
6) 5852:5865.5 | -0.1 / 56.1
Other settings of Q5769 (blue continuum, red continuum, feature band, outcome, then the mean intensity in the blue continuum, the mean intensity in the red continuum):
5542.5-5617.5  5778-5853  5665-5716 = 0.2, 57.8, 56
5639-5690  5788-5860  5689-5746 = -0.4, 57.1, 56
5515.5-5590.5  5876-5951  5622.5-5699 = -0.3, 58.2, 54.8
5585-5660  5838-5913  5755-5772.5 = -0.1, 57.6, 55.4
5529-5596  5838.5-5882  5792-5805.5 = 0.2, 57.9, 56.3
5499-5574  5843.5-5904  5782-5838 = 0.1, 58.6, 55.3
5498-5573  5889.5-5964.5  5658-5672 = 0.2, 58.7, 54.8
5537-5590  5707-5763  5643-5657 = -0.1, 58.2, 57.1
